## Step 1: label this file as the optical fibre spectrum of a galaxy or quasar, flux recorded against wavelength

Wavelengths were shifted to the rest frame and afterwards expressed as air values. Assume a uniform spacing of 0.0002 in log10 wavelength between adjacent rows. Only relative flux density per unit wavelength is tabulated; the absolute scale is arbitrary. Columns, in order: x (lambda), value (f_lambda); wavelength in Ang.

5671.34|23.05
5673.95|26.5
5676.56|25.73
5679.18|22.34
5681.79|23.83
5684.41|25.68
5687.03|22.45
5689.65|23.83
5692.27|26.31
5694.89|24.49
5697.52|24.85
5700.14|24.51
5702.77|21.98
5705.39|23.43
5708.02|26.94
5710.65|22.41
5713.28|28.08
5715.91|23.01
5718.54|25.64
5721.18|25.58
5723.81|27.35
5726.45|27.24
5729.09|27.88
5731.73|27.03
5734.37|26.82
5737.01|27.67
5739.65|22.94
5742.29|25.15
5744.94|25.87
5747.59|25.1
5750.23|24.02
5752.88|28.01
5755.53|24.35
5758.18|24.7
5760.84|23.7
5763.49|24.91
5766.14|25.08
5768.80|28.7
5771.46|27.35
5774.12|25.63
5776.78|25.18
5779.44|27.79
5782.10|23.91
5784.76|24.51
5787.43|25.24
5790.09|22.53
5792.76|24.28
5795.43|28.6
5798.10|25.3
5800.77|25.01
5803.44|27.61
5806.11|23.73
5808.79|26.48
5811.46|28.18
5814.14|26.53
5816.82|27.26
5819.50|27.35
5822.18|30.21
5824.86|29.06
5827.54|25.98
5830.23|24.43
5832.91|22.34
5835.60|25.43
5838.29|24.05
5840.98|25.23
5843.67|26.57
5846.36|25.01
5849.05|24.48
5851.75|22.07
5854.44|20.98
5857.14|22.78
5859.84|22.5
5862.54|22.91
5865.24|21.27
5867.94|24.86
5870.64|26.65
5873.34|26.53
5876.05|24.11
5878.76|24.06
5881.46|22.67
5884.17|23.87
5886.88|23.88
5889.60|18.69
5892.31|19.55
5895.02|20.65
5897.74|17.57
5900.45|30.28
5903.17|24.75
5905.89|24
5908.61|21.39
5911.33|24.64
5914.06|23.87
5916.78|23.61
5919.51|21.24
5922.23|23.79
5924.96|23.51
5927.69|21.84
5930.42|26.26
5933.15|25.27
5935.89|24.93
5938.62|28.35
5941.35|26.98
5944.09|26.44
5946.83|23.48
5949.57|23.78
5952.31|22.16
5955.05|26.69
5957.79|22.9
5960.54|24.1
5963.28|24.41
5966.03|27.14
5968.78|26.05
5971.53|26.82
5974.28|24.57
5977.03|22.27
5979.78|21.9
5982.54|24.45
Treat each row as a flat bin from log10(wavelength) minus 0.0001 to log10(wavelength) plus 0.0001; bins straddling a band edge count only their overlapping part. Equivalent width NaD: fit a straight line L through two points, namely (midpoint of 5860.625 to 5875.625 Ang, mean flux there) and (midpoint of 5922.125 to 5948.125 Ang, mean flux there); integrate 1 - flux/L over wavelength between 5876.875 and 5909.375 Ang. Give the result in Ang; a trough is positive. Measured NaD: 2.6 Ang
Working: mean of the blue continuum 24.4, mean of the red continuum 25.2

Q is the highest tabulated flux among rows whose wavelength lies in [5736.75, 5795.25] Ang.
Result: 28.7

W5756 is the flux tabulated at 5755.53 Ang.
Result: 24.35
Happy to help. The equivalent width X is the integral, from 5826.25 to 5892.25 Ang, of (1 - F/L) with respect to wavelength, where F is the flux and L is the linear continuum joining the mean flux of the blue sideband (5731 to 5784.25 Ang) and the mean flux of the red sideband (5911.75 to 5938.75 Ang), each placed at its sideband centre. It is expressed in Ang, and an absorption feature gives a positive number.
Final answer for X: 2.7 Ang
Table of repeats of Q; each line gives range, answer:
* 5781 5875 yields 30.21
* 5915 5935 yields 26.26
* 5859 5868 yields 24.86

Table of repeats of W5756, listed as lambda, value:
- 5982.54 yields 24.45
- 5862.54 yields 22.91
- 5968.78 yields 26.05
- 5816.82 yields 27.26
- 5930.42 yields 26.26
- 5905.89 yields 24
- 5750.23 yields 24.02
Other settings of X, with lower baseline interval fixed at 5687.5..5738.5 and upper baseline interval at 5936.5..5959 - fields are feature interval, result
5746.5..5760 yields 0.1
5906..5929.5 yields 1.9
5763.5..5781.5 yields -0.7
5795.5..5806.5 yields -0.3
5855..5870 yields 1.4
